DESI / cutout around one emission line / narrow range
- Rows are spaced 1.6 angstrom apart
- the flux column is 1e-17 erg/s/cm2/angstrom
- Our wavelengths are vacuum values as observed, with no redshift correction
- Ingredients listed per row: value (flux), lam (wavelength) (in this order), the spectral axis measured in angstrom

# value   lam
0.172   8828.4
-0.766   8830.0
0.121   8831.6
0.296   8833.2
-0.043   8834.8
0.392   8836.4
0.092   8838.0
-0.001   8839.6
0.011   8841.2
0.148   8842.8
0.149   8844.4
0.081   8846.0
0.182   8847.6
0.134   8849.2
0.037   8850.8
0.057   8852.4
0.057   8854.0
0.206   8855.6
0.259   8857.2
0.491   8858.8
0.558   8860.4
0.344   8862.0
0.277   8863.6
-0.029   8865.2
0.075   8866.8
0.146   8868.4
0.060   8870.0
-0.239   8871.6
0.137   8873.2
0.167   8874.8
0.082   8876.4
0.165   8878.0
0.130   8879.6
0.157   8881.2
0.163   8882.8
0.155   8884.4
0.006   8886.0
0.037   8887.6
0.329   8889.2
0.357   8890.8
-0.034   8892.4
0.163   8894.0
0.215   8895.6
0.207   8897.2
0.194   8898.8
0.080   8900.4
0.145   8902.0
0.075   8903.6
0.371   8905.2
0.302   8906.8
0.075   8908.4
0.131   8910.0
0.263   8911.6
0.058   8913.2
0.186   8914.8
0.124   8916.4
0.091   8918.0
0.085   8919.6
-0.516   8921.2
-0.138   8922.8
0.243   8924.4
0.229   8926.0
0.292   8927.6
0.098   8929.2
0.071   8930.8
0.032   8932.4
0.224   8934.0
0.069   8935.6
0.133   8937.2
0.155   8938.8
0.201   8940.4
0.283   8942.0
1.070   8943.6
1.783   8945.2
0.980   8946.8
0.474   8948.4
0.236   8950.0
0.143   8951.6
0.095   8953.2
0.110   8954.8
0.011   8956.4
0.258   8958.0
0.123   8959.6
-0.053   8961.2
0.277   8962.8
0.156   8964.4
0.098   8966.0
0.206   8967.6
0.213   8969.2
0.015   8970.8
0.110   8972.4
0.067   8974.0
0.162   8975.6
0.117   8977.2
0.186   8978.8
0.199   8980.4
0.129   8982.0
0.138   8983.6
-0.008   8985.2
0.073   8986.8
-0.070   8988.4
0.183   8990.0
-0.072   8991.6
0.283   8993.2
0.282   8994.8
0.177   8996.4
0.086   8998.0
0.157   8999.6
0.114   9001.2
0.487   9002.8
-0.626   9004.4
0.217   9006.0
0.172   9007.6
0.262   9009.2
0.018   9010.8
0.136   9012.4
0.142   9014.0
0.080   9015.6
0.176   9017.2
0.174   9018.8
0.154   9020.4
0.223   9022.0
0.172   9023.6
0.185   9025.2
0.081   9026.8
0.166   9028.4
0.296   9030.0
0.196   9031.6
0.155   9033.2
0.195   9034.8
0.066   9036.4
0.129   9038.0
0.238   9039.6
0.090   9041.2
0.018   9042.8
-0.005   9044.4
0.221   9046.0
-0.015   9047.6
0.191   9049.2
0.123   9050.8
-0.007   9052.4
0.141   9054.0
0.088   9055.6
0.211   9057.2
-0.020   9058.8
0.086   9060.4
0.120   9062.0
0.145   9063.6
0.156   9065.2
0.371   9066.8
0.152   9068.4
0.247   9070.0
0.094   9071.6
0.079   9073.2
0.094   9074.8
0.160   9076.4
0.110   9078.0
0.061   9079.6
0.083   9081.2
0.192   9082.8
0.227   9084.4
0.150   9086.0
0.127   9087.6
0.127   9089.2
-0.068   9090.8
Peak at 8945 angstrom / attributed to [O III] 5007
